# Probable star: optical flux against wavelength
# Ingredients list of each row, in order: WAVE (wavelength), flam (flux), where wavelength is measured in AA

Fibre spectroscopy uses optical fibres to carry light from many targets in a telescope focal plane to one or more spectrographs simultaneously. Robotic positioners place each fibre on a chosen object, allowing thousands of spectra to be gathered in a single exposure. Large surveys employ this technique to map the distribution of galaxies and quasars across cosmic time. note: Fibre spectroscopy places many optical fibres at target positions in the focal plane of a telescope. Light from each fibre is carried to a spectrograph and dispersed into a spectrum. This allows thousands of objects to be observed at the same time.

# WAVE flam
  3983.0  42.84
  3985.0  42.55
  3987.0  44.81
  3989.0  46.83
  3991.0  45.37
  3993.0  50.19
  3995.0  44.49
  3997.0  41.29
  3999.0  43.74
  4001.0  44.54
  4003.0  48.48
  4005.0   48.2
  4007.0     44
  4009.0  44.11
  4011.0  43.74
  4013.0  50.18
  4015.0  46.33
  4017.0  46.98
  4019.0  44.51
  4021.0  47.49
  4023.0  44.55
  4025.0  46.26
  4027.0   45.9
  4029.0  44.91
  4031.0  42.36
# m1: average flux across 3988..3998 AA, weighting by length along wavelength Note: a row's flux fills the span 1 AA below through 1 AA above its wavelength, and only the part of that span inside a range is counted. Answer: 45.6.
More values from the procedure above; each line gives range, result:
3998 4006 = 46.2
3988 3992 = 46.1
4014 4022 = 46.3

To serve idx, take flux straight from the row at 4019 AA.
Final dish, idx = 44.51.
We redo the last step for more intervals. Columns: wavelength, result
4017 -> 46.98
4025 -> 46.26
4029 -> 44.91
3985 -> 42.55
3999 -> 43.74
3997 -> 41.29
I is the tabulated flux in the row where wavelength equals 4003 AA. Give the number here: 48.48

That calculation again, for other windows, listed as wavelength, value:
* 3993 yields 50.19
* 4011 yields 43.74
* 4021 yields 47.49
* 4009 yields 44.11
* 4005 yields 48.2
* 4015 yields 46.33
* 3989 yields 46.83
